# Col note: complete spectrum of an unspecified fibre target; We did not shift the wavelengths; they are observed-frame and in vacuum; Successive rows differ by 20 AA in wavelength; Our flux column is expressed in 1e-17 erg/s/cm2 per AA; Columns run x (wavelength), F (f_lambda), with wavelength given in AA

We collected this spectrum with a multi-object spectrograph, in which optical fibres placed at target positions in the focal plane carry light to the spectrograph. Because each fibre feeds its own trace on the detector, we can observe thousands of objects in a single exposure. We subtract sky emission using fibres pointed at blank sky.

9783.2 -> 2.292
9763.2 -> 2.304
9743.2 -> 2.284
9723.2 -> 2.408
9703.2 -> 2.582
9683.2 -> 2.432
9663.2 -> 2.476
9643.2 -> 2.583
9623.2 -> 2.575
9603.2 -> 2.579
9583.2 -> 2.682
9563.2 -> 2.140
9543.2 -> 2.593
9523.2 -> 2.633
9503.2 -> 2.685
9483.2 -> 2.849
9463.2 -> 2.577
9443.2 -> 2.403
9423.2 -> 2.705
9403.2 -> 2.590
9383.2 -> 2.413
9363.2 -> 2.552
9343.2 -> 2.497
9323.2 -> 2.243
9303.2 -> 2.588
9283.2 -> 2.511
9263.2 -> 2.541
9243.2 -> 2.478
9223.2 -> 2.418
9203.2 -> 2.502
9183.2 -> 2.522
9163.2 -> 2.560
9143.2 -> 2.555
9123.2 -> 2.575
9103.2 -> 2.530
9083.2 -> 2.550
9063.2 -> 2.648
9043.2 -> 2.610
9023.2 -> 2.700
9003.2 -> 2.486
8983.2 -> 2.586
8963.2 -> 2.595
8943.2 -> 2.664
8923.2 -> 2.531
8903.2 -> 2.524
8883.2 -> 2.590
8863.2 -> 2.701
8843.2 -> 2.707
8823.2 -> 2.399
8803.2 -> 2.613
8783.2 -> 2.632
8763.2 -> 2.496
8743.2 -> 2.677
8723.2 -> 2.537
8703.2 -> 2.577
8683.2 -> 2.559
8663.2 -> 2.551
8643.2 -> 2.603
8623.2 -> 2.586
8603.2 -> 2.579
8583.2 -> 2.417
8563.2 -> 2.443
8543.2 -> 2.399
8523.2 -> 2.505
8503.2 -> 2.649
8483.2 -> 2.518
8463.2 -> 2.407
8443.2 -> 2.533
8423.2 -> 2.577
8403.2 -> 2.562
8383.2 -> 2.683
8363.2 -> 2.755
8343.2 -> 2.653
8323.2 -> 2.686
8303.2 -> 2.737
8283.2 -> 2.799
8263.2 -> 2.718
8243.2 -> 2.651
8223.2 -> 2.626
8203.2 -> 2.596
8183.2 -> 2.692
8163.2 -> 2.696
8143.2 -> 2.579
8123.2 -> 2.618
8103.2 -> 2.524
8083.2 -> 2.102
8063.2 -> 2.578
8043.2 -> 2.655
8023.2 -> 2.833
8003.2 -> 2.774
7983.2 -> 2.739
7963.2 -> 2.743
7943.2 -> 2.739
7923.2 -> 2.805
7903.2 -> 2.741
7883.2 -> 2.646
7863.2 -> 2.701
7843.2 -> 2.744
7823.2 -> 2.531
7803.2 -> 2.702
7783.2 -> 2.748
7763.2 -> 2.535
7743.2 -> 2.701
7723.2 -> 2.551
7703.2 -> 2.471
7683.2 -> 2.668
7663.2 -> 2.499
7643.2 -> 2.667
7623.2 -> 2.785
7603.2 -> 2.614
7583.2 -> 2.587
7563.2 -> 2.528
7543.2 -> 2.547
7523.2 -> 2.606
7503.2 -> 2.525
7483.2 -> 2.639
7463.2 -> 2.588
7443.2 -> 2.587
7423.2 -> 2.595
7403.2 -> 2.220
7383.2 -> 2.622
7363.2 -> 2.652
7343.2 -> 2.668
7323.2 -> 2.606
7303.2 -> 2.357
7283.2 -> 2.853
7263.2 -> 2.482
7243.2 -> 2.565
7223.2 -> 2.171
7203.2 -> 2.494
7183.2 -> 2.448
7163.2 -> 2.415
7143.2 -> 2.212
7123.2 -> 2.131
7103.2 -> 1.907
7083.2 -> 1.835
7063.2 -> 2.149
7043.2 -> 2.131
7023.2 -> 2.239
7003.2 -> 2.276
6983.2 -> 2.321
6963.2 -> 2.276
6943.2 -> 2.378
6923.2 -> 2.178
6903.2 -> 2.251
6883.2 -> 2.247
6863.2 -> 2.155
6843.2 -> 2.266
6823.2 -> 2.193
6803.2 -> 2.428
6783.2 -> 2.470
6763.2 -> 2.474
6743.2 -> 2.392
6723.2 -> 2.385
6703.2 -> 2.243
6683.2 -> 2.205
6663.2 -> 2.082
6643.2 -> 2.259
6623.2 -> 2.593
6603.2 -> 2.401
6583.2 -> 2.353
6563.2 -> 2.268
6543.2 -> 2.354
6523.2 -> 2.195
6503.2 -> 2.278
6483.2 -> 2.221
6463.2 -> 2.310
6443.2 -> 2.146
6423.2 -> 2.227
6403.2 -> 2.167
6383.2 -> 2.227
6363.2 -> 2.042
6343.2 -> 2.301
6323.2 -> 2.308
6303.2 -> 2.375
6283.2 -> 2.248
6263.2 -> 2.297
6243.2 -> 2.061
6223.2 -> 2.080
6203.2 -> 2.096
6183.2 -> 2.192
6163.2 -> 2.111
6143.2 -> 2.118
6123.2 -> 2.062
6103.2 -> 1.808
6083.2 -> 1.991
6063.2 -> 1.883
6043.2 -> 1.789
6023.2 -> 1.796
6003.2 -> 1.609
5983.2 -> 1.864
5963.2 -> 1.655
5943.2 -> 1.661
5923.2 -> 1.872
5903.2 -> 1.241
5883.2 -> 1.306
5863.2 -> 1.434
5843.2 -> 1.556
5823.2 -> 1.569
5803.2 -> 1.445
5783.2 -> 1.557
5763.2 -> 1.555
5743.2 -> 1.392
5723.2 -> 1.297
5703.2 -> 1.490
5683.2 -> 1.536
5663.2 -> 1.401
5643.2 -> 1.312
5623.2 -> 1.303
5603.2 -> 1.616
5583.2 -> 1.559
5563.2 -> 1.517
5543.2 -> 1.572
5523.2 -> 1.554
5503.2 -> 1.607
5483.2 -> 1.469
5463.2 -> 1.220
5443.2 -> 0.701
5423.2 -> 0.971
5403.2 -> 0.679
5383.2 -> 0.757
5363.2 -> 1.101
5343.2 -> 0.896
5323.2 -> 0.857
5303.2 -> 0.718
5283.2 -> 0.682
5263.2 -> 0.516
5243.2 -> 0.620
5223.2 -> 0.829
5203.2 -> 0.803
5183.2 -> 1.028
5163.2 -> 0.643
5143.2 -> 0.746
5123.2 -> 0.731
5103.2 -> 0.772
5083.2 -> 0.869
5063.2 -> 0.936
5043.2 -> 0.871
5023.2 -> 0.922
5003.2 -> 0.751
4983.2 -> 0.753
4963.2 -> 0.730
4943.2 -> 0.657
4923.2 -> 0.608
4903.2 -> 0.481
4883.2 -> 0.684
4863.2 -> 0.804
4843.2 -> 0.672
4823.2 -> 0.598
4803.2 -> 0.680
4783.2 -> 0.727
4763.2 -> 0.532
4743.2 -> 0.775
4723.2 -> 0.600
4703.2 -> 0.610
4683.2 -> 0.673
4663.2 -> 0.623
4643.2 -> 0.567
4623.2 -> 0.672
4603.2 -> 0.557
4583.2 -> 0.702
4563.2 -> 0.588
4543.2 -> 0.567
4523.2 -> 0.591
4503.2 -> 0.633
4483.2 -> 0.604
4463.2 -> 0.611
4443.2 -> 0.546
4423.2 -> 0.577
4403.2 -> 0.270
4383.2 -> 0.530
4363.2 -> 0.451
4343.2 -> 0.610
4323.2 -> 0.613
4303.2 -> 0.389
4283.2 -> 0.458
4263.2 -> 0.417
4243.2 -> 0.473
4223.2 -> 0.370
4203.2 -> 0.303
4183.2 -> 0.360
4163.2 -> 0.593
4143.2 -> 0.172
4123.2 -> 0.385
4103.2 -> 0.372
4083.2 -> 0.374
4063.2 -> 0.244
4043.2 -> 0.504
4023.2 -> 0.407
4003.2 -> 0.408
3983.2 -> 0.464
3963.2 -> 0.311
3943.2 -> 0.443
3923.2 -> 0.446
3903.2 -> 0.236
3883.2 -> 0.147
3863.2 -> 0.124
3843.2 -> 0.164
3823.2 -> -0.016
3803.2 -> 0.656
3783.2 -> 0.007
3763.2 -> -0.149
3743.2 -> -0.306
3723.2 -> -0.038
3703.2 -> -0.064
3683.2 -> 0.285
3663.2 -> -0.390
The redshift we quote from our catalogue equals 0.371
